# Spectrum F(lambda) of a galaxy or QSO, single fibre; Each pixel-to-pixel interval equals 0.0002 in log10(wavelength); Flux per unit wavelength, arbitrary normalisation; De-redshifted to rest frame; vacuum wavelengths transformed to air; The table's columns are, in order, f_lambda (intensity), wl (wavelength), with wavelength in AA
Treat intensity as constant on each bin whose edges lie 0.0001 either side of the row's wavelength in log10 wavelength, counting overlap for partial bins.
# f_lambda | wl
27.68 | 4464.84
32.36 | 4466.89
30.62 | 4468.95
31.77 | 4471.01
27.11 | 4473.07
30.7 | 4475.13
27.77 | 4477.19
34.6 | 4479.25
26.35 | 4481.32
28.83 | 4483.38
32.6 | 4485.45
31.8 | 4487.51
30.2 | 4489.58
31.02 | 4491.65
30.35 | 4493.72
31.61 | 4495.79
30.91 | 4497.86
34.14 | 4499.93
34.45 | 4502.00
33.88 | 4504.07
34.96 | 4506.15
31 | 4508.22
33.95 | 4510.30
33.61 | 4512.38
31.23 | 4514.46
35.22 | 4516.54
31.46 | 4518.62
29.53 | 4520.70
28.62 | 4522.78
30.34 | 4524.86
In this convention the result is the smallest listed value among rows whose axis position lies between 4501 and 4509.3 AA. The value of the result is 31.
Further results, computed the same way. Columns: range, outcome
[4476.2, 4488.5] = 26.35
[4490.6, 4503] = 30.35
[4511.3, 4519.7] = 31.23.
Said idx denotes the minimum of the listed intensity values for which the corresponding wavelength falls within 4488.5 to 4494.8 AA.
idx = 30.2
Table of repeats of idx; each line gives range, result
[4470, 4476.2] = 27.11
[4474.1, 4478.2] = 27.77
